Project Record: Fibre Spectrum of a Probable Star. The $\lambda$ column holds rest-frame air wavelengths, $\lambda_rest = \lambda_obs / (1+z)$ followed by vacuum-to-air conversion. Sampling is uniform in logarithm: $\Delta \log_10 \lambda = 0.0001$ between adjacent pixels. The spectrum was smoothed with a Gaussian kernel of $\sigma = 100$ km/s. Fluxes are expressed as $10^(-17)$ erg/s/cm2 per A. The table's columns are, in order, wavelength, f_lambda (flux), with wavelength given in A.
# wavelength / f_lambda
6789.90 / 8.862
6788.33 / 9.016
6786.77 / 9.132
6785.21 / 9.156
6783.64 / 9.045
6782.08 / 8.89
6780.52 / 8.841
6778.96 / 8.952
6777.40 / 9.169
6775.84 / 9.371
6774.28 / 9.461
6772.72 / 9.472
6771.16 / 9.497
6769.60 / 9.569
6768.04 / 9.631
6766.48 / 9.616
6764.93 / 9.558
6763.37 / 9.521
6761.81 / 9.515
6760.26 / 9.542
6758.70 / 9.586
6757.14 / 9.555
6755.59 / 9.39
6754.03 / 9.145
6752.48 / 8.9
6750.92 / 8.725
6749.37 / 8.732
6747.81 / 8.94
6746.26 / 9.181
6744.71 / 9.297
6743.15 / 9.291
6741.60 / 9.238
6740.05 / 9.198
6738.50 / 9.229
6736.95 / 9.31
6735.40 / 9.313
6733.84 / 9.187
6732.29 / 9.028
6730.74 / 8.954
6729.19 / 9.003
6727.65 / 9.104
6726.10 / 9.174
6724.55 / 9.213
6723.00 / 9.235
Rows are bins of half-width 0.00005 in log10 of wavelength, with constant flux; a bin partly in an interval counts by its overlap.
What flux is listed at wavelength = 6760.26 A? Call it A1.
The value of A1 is 9.542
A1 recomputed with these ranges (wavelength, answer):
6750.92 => 8.725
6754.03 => 9.145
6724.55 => 9.213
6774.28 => 9.461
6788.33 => 9.016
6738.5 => 9.229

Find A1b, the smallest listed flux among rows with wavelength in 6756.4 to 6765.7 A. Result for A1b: 9.515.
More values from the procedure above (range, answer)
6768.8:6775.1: 9.461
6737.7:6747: 9.181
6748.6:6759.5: 8.725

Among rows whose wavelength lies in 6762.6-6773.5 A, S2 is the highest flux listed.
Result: 9.631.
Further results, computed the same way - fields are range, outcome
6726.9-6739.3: 9.313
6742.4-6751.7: 9.297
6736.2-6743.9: 9.31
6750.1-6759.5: 9.586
